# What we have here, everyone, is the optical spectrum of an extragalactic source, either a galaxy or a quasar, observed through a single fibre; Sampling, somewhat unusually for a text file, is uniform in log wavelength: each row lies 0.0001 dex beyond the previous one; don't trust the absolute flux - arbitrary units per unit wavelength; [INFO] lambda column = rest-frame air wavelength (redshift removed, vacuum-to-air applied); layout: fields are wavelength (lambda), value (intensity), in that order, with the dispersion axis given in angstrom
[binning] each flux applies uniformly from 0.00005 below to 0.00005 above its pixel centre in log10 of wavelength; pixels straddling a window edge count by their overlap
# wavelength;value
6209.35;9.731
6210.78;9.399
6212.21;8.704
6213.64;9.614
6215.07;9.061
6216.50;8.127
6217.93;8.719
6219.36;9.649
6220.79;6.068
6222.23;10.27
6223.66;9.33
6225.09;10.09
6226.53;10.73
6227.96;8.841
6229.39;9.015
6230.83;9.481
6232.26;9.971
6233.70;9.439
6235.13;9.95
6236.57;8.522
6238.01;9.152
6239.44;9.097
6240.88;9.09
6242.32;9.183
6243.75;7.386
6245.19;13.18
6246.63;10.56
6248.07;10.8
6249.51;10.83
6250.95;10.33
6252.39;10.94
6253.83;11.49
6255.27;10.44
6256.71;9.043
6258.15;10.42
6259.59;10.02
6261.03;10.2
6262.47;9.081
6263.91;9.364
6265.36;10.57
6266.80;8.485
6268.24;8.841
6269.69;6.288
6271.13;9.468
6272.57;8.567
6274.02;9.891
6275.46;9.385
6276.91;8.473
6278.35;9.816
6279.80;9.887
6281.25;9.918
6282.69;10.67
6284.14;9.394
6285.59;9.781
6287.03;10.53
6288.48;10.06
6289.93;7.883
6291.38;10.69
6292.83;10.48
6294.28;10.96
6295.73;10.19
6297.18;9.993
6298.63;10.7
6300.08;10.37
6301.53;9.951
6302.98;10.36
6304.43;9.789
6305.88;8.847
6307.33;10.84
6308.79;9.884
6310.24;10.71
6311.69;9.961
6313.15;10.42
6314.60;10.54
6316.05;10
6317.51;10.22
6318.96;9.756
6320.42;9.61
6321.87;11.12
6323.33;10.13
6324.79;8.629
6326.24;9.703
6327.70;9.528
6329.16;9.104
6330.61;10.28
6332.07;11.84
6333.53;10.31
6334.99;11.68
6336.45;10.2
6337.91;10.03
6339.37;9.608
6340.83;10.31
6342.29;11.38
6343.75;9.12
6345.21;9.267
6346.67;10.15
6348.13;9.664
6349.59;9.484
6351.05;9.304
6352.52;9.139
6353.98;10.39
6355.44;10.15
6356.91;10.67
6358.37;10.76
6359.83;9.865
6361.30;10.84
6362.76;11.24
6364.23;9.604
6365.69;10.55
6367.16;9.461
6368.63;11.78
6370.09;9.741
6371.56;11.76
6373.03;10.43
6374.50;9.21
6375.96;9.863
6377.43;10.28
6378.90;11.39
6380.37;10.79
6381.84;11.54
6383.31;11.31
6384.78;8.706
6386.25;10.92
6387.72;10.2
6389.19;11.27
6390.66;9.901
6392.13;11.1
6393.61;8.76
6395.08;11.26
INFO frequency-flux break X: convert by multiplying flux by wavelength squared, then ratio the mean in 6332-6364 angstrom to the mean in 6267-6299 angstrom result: 1.1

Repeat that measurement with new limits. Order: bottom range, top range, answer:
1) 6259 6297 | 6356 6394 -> 1.13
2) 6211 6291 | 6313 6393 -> 1.11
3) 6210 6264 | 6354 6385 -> 1.14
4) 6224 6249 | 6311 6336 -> 1.08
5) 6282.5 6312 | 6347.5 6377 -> 1.03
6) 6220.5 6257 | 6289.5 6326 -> 1.05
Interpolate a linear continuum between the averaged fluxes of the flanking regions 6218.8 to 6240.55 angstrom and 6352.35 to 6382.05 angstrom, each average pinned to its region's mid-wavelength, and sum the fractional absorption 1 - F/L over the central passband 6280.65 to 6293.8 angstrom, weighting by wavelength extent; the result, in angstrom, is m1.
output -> -0.2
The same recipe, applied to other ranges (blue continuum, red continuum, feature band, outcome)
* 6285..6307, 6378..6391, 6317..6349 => 0.8 angstrom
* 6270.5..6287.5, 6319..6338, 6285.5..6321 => -0.8 angstrom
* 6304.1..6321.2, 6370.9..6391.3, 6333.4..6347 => 0.1 angstrom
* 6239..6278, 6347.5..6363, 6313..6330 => 0.1 angstrom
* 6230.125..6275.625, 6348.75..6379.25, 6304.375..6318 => -0.2 angstrom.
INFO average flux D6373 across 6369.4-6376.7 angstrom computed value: 10.2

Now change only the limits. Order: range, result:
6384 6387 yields 9.84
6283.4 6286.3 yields 9.57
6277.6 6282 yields 9.88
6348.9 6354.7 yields 9.57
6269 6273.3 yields 8.13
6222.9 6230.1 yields 9.62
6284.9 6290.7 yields 9.57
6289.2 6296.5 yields 10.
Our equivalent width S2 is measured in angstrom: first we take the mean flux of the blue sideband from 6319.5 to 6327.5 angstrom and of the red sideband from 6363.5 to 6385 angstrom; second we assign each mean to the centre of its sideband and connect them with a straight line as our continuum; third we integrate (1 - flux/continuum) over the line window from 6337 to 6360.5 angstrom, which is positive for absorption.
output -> 0.4 angstrom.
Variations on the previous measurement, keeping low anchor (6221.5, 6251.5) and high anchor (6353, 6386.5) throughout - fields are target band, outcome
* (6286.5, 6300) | -0.1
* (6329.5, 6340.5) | -0.2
